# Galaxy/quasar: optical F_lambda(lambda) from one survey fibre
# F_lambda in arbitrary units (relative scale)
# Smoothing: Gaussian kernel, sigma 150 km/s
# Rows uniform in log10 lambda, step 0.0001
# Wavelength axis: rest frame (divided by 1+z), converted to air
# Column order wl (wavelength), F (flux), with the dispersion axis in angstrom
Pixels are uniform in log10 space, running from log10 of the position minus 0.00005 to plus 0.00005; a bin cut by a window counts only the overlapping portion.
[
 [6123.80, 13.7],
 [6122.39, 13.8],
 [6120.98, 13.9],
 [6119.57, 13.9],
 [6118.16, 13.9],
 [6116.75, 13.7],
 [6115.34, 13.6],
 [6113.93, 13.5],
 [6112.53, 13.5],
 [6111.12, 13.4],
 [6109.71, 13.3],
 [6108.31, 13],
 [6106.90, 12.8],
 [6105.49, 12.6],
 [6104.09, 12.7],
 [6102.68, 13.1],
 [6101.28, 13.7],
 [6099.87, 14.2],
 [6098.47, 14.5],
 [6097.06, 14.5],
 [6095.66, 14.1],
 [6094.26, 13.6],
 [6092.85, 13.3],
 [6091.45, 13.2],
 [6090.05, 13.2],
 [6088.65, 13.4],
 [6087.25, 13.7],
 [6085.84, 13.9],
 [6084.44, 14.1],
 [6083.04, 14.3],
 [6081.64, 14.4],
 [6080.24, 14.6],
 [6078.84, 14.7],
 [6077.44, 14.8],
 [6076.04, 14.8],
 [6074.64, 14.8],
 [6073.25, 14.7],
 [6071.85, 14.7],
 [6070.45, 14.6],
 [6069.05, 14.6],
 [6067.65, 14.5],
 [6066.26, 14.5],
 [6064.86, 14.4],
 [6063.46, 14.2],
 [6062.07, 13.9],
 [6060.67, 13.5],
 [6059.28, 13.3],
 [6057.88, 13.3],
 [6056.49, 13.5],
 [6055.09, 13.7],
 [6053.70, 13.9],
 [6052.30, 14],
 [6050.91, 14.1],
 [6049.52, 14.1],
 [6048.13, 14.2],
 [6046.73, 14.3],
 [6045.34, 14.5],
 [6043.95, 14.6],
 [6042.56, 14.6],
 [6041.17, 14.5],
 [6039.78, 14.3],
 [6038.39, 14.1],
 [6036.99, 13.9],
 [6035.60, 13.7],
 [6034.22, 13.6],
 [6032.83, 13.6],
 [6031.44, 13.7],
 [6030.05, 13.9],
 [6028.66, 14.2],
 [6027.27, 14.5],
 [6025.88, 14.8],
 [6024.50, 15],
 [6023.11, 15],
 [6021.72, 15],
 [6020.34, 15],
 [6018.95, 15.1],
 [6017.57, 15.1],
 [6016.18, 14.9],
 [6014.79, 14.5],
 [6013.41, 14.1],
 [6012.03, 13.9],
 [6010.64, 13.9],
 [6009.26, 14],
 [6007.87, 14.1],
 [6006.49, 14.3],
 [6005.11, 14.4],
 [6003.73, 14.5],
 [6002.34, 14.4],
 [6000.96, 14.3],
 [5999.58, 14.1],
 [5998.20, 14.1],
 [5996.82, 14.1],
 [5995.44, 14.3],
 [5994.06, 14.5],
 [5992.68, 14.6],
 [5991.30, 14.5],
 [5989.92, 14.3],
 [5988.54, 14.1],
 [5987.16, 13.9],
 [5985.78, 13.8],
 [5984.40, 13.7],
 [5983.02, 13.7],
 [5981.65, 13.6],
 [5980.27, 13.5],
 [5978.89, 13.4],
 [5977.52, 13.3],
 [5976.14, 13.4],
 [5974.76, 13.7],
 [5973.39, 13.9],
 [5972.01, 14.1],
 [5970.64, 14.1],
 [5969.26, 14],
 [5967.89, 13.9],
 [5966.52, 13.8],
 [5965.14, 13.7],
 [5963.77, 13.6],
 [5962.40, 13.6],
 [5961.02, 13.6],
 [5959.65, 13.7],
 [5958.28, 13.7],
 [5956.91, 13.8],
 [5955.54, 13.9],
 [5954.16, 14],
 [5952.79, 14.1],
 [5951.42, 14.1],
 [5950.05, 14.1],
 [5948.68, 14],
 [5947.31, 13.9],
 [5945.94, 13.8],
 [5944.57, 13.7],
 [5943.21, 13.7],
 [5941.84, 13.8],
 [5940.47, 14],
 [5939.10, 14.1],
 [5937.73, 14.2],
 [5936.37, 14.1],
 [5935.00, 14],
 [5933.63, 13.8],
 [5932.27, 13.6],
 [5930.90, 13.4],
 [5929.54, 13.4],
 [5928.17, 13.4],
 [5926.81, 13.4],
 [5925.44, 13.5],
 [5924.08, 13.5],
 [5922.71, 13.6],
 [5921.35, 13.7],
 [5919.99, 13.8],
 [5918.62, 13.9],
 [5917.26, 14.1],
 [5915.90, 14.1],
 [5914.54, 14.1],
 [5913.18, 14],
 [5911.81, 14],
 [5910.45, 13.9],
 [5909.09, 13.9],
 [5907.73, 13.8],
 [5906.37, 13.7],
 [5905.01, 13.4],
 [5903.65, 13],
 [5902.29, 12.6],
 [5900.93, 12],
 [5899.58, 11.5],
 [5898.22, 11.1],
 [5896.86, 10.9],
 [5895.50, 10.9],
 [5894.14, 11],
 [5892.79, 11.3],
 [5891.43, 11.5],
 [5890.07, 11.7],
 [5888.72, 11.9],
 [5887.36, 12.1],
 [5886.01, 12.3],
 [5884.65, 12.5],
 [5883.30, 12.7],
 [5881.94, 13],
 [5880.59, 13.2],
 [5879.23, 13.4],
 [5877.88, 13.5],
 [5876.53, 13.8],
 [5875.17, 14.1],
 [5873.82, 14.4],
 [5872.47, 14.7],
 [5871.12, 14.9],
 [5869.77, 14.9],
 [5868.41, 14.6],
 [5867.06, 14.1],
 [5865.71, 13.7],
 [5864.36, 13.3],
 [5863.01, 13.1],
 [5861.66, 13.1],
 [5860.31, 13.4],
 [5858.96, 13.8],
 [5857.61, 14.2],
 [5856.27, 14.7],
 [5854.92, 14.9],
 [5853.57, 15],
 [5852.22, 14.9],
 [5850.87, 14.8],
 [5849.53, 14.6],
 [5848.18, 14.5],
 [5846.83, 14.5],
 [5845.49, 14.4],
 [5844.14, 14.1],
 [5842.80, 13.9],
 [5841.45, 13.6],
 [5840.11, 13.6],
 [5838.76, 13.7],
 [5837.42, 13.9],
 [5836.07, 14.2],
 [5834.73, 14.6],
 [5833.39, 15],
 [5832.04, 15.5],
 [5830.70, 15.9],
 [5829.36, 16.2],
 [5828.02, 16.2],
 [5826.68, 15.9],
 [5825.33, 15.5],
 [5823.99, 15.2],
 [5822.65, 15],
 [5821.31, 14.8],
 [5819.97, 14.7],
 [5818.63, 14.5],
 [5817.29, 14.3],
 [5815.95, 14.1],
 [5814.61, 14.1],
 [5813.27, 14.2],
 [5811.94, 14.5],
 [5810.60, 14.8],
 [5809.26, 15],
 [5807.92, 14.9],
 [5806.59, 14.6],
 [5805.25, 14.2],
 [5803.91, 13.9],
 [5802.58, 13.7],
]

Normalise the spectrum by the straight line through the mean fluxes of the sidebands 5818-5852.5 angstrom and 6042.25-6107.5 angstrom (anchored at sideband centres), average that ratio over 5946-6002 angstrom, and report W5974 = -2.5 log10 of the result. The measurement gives 0.03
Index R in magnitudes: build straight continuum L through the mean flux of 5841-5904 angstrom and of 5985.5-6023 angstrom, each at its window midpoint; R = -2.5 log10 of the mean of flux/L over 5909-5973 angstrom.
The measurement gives 0.00 mag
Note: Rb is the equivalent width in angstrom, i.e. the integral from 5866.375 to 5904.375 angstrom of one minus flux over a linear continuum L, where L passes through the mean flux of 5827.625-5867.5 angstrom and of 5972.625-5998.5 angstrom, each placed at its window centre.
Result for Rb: 3.9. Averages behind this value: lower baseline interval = 14.4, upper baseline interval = 13.9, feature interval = 12.8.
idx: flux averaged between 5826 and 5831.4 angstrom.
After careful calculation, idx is 16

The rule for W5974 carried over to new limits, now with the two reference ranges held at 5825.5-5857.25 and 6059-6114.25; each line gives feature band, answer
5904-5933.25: 0.06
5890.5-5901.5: 0.28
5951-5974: 0.04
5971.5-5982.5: 0.05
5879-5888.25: 0.15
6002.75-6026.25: -0.03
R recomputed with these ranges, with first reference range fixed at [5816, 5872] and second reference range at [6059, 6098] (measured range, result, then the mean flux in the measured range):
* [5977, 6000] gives 0.03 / 14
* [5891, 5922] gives 0.12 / 12.9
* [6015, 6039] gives -0.01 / 14.4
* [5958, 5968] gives 0.05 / 13.7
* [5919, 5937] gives 0.06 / 13.6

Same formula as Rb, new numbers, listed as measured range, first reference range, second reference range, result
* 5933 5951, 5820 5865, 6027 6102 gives 0.5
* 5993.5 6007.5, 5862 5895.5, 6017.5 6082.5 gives -0.3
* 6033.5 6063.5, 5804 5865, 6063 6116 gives 0.1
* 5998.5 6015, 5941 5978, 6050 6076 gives -0.3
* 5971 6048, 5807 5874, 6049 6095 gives 0.0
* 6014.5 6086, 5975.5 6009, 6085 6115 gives -3.0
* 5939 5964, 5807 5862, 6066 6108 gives 0.8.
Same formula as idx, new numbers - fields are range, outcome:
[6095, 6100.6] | 14.3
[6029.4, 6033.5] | 13.7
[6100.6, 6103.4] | 13.4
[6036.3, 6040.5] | 14.1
